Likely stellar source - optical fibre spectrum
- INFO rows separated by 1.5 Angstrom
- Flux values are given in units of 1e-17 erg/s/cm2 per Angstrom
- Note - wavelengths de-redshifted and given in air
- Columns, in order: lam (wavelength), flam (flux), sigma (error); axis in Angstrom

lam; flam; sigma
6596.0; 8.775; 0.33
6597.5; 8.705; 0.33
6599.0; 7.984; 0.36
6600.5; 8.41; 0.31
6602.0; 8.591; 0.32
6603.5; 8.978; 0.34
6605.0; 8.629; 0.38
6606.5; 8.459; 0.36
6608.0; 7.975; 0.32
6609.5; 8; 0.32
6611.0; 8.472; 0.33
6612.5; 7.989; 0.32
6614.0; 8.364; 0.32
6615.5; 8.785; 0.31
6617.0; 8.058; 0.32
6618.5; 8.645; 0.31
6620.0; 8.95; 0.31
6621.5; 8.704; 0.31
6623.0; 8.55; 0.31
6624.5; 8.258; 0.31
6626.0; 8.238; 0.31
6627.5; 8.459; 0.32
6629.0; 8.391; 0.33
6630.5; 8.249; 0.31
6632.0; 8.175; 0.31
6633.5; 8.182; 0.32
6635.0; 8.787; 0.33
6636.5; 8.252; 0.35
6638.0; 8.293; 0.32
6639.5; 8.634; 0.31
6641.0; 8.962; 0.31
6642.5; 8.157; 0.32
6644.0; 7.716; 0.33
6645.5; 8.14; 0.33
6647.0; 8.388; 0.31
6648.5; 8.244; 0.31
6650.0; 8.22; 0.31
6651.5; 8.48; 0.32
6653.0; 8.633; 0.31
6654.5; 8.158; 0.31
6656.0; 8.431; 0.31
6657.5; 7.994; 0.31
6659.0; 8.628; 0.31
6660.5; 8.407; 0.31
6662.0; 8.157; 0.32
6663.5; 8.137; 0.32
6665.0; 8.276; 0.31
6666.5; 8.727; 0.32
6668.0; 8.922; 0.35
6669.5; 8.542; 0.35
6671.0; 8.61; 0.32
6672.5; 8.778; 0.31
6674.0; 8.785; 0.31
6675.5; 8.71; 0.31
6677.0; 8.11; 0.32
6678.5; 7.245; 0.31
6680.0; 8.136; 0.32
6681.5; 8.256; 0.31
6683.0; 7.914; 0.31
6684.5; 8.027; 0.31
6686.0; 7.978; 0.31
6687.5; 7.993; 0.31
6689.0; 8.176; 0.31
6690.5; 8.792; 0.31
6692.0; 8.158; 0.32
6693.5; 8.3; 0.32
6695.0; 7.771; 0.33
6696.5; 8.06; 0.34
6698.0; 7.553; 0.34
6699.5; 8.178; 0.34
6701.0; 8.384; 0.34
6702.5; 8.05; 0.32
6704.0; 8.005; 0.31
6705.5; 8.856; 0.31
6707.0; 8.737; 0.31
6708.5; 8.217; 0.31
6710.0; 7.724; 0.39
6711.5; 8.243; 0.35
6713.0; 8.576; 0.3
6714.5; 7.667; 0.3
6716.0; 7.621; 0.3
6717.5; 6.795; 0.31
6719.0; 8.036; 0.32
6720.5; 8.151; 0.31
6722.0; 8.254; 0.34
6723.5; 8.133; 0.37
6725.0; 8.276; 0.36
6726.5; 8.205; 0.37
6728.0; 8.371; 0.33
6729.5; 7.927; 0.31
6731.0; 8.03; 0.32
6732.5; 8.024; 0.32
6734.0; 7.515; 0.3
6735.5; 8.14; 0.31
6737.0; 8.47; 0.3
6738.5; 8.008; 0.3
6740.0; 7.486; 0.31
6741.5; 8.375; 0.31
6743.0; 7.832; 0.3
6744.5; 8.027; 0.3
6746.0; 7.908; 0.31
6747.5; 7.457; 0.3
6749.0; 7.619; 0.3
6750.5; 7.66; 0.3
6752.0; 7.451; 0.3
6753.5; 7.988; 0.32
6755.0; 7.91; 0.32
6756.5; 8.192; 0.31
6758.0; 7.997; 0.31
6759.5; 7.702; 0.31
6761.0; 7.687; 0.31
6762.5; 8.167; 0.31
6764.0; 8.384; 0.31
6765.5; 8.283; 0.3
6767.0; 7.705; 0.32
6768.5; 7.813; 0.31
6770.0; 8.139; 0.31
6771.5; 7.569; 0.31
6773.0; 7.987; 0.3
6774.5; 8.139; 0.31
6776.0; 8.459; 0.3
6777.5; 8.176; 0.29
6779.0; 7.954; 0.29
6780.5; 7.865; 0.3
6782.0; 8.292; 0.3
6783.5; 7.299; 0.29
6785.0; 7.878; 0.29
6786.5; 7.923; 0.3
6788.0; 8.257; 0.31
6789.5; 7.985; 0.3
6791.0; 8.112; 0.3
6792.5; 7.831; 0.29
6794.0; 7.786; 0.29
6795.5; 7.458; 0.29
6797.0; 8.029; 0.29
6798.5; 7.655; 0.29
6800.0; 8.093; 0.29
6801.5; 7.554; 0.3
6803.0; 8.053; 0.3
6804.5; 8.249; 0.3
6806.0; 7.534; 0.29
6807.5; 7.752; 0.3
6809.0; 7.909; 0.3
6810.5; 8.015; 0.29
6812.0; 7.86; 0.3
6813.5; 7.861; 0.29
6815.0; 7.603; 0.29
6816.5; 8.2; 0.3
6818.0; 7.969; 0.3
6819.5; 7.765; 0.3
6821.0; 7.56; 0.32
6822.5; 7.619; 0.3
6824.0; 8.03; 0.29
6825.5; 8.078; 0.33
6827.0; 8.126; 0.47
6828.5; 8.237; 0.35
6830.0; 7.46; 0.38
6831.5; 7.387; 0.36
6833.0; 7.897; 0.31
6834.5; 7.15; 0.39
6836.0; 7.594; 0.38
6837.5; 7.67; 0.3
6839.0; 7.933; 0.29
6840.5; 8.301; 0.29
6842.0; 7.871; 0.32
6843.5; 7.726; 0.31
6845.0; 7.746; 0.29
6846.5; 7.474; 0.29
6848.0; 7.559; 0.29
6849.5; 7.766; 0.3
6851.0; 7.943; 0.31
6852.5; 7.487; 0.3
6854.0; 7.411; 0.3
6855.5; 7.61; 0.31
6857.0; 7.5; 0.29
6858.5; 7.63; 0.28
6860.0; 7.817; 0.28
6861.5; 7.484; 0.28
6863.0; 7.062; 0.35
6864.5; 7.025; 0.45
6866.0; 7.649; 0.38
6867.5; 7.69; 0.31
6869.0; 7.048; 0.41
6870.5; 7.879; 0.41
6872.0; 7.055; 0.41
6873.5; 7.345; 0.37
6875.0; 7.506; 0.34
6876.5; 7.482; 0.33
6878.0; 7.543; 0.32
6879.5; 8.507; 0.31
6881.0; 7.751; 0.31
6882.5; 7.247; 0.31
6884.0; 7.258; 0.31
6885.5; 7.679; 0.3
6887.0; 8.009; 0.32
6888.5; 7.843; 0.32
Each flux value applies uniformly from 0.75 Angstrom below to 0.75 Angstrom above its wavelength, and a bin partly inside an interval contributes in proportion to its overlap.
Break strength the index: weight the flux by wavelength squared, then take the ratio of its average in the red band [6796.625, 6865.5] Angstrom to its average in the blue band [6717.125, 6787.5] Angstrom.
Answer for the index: 1.0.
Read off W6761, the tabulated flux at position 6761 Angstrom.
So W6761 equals 7.687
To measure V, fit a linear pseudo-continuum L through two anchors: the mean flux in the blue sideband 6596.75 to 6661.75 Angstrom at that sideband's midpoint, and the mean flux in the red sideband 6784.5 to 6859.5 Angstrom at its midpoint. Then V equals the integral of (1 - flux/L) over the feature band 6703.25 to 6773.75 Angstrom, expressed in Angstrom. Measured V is 0.6 Angstrom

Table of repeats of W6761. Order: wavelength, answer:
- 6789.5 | 7.985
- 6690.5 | 8.792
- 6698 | 7.553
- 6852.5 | 7.487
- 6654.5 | 8.158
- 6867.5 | 7.69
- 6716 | 7.621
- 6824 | 8.03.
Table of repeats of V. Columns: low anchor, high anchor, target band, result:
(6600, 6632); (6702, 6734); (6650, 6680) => -0.5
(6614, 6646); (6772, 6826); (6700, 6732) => 0.2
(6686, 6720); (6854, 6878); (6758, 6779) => -0.5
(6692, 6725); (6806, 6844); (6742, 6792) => 0.0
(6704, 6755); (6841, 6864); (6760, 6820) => -1.0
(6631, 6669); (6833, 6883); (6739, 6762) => 0.5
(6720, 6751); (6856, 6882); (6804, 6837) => -0.5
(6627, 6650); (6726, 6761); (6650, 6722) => -0.6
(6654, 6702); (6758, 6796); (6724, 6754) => 0.5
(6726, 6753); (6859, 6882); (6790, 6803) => -0.1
